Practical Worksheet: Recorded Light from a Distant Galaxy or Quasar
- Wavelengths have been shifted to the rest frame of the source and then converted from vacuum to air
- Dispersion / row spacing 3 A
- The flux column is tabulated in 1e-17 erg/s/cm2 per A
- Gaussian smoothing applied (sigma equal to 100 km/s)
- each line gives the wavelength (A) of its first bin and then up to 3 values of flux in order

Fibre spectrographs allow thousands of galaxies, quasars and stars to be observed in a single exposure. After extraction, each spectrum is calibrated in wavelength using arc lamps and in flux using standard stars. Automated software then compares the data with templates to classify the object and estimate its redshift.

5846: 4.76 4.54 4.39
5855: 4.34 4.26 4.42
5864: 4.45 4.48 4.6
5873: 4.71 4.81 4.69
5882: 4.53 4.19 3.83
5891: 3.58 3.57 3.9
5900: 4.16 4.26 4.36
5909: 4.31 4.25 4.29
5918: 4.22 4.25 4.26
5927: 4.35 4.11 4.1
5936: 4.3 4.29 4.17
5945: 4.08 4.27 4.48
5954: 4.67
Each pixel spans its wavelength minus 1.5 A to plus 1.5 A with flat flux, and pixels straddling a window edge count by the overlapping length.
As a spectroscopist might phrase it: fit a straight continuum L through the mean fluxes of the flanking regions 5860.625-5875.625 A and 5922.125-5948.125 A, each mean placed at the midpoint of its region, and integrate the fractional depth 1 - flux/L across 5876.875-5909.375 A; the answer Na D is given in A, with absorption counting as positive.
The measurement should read 2.19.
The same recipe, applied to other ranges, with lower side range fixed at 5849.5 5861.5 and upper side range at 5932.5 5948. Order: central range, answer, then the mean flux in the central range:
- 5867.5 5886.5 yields -1.1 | 4.58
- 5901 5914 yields -0.1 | 4.29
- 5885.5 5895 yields 1.3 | 3.72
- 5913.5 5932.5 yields 0.0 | 4.24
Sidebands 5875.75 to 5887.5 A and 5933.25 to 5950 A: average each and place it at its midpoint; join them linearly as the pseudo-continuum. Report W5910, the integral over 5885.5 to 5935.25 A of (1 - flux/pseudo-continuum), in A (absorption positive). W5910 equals 2.6 A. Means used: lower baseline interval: 4.47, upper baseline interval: 4.22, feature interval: 4.12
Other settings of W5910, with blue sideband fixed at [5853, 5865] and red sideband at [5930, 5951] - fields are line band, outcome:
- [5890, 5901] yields 1.3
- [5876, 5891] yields 0.1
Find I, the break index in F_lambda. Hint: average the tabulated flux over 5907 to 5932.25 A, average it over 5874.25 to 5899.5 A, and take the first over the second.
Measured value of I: 1.0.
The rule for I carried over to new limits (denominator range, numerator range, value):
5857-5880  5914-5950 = 0.93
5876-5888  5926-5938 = 0.95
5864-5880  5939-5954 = 0.93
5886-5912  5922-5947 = 1.05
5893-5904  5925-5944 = 1.06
